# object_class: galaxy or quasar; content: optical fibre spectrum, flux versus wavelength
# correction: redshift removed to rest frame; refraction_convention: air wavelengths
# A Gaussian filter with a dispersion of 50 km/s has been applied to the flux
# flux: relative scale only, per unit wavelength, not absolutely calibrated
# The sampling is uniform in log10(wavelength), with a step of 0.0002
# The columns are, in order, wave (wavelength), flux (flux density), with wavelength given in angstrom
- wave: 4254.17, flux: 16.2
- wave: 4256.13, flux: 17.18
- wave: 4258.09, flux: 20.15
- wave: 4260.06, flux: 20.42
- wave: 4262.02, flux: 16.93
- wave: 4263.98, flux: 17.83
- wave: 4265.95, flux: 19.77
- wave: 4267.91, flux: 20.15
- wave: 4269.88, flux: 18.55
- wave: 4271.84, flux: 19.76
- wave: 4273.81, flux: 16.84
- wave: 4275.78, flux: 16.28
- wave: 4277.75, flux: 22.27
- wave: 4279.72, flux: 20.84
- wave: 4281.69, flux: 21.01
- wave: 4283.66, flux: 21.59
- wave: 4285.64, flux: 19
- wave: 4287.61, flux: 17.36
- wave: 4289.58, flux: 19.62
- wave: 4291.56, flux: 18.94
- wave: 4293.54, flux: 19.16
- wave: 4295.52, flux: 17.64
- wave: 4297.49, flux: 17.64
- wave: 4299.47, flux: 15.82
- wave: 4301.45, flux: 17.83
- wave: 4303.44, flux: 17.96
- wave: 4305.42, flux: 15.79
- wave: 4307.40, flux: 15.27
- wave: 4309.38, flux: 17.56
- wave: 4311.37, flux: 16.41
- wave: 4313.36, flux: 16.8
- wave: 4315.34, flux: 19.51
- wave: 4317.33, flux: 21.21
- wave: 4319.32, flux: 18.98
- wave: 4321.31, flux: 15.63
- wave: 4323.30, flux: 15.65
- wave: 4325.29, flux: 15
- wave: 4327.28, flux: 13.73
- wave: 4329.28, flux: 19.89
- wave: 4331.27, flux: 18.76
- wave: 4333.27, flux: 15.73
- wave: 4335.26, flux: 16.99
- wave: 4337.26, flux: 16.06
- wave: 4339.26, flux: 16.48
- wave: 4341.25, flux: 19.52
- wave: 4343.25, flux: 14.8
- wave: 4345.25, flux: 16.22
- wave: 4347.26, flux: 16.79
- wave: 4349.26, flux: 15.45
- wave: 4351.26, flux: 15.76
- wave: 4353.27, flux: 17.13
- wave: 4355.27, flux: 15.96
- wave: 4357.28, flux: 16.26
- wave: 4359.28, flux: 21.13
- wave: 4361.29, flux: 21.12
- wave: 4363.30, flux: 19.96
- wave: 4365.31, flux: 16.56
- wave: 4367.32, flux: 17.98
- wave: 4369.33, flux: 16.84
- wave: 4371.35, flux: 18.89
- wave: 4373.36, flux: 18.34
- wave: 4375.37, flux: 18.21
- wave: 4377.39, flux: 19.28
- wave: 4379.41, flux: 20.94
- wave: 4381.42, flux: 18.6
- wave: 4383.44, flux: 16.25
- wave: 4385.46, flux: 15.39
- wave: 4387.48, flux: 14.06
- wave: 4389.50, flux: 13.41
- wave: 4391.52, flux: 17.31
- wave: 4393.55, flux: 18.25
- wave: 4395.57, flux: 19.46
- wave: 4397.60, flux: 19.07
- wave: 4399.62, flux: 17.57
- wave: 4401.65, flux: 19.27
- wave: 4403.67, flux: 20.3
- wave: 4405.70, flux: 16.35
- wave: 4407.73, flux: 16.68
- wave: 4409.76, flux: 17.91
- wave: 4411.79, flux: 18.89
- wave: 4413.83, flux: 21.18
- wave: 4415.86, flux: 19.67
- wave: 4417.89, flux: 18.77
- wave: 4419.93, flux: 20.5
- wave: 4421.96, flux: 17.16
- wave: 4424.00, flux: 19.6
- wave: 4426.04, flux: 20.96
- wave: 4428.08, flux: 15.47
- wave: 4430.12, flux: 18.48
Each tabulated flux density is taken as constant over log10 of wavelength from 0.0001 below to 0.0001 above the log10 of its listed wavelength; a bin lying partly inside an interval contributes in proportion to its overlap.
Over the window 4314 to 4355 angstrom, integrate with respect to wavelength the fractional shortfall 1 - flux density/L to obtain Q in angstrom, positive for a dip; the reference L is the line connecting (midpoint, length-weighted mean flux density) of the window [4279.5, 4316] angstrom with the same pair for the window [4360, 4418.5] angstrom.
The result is 2.7 angstrom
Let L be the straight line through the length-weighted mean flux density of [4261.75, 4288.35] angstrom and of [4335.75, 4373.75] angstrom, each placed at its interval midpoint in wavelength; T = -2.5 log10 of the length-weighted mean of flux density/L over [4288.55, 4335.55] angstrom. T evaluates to 0.06 mag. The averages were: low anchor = 19.2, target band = 17.4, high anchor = 17.4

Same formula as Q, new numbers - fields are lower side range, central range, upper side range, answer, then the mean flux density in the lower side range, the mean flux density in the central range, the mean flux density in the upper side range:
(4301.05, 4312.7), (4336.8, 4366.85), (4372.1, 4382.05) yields 1.6 angstrom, 16.7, 17.3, 19.1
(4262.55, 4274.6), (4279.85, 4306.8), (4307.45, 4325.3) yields -0.5 angstrom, 18.8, 18.4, 17.4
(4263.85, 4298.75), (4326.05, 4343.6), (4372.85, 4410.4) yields 1.4 angstrom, 19.1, 16.9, 17.7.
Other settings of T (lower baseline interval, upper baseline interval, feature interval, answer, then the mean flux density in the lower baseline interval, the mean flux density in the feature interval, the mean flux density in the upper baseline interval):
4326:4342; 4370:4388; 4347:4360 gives 0.04 mag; 17.1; 16.9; 17.9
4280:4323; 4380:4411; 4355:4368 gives -0.05 mag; 18.1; 18.6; 17.4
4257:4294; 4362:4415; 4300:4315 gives 0.12 mag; 19.3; 16.9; 18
